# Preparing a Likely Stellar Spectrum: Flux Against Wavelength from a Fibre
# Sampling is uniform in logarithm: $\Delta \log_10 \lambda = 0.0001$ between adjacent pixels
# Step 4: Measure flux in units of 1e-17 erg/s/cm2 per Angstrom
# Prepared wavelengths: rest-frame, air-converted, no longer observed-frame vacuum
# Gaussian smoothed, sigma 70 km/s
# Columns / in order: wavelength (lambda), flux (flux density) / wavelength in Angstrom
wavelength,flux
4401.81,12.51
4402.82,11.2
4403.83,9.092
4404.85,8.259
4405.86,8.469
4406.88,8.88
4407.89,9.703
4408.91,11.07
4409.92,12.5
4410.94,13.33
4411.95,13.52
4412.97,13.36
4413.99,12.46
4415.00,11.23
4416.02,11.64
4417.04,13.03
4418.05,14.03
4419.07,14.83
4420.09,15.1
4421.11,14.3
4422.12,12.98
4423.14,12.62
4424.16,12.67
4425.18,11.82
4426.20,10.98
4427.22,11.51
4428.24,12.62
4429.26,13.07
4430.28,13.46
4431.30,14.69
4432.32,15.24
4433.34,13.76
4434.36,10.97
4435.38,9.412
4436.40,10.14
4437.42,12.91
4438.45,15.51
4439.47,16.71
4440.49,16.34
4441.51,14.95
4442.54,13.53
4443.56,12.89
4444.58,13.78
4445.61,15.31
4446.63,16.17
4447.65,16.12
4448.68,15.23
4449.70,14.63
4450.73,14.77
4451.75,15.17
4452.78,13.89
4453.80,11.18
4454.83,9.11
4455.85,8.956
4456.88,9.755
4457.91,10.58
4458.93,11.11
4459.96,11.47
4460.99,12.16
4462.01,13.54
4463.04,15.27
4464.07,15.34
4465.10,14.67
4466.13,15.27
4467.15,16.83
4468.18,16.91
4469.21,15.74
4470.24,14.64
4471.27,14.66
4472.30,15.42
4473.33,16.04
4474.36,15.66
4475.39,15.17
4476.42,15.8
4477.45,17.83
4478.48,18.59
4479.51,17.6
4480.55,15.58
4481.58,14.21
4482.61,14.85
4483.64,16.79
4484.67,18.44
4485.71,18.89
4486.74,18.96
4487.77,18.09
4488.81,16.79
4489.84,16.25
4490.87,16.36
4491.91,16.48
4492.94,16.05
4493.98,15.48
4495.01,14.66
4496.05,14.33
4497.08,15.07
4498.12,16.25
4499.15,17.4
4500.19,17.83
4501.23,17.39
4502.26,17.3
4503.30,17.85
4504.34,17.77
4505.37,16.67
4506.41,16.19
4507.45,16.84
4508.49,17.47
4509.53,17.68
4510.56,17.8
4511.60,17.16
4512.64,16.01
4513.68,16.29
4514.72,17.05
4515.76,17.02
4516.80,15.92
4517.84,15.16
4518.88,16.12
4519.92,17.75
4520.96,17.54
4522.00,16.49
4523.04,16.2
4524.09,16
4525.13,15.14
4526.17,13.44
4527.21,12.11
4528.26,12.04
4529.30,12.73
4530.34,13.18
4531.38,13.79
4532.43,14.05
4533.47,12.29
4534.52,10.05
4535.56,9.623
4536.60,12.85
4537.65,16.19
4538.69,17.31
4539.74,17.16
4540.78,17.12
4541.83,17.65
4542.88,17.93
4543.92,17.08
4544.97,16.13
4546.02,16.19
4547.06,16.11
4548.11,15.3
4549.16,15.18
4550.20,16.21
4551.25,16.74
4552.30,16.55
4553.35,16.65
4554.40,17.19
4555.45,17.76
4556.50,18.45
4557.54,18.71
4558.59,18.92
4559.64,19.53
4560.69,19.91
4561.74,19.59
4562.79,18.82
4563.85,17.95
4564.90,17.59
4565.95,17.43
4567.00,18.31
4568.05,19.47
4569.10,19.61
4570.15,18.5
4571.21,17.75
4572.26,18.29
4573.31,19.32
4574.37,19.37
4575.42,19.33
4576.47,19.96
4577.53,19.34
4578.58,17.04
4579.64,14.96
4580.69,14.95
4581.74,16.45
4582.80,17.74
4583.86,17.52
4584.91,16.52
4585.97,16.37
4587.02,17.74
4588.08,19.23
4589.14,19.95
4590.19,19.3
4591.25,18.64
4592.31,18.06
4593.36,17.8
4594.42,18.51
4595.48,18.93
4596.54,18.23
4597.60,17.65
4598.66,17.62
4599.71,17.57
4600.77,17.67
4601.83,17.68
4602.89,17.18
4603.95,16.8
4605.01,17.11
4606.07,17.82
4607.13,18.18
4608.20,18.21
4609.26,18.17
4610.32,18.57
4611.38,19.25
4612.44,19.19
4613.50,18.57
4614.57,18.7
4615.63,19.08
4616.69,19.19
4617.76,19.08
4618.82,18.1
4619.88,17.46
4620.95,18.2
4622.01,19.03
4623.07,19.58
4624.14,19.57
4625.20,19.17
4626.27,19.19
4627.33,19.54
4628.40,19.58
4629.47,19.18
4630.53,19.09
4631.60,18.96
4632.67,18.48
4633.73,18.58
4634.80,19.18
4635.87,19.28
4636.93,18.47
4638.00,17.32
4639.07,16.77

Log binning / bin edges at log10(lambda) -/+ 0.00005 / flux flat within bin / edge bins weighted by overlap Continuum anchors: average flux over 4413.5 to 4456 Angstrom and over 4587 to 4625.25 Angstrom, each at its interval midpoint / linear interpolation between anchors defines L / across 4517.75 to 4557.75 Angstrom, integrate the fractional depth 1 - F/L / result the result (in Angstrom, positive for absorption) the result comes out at 2.27 Angstrom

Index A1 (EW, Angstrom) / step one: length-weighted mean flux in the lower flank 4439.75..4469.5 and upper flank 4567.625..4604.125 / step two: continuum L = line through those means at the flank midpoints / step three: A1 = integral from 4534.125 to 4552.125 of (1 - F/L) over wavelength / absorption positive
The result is 1.1 Angstrom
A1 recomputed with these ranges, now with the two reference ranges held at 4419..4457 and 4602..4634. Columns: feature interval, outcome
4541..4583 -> -1.9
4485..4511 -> -3.0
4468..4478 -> -1.0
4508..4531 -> 0.0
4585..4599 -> -0.3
